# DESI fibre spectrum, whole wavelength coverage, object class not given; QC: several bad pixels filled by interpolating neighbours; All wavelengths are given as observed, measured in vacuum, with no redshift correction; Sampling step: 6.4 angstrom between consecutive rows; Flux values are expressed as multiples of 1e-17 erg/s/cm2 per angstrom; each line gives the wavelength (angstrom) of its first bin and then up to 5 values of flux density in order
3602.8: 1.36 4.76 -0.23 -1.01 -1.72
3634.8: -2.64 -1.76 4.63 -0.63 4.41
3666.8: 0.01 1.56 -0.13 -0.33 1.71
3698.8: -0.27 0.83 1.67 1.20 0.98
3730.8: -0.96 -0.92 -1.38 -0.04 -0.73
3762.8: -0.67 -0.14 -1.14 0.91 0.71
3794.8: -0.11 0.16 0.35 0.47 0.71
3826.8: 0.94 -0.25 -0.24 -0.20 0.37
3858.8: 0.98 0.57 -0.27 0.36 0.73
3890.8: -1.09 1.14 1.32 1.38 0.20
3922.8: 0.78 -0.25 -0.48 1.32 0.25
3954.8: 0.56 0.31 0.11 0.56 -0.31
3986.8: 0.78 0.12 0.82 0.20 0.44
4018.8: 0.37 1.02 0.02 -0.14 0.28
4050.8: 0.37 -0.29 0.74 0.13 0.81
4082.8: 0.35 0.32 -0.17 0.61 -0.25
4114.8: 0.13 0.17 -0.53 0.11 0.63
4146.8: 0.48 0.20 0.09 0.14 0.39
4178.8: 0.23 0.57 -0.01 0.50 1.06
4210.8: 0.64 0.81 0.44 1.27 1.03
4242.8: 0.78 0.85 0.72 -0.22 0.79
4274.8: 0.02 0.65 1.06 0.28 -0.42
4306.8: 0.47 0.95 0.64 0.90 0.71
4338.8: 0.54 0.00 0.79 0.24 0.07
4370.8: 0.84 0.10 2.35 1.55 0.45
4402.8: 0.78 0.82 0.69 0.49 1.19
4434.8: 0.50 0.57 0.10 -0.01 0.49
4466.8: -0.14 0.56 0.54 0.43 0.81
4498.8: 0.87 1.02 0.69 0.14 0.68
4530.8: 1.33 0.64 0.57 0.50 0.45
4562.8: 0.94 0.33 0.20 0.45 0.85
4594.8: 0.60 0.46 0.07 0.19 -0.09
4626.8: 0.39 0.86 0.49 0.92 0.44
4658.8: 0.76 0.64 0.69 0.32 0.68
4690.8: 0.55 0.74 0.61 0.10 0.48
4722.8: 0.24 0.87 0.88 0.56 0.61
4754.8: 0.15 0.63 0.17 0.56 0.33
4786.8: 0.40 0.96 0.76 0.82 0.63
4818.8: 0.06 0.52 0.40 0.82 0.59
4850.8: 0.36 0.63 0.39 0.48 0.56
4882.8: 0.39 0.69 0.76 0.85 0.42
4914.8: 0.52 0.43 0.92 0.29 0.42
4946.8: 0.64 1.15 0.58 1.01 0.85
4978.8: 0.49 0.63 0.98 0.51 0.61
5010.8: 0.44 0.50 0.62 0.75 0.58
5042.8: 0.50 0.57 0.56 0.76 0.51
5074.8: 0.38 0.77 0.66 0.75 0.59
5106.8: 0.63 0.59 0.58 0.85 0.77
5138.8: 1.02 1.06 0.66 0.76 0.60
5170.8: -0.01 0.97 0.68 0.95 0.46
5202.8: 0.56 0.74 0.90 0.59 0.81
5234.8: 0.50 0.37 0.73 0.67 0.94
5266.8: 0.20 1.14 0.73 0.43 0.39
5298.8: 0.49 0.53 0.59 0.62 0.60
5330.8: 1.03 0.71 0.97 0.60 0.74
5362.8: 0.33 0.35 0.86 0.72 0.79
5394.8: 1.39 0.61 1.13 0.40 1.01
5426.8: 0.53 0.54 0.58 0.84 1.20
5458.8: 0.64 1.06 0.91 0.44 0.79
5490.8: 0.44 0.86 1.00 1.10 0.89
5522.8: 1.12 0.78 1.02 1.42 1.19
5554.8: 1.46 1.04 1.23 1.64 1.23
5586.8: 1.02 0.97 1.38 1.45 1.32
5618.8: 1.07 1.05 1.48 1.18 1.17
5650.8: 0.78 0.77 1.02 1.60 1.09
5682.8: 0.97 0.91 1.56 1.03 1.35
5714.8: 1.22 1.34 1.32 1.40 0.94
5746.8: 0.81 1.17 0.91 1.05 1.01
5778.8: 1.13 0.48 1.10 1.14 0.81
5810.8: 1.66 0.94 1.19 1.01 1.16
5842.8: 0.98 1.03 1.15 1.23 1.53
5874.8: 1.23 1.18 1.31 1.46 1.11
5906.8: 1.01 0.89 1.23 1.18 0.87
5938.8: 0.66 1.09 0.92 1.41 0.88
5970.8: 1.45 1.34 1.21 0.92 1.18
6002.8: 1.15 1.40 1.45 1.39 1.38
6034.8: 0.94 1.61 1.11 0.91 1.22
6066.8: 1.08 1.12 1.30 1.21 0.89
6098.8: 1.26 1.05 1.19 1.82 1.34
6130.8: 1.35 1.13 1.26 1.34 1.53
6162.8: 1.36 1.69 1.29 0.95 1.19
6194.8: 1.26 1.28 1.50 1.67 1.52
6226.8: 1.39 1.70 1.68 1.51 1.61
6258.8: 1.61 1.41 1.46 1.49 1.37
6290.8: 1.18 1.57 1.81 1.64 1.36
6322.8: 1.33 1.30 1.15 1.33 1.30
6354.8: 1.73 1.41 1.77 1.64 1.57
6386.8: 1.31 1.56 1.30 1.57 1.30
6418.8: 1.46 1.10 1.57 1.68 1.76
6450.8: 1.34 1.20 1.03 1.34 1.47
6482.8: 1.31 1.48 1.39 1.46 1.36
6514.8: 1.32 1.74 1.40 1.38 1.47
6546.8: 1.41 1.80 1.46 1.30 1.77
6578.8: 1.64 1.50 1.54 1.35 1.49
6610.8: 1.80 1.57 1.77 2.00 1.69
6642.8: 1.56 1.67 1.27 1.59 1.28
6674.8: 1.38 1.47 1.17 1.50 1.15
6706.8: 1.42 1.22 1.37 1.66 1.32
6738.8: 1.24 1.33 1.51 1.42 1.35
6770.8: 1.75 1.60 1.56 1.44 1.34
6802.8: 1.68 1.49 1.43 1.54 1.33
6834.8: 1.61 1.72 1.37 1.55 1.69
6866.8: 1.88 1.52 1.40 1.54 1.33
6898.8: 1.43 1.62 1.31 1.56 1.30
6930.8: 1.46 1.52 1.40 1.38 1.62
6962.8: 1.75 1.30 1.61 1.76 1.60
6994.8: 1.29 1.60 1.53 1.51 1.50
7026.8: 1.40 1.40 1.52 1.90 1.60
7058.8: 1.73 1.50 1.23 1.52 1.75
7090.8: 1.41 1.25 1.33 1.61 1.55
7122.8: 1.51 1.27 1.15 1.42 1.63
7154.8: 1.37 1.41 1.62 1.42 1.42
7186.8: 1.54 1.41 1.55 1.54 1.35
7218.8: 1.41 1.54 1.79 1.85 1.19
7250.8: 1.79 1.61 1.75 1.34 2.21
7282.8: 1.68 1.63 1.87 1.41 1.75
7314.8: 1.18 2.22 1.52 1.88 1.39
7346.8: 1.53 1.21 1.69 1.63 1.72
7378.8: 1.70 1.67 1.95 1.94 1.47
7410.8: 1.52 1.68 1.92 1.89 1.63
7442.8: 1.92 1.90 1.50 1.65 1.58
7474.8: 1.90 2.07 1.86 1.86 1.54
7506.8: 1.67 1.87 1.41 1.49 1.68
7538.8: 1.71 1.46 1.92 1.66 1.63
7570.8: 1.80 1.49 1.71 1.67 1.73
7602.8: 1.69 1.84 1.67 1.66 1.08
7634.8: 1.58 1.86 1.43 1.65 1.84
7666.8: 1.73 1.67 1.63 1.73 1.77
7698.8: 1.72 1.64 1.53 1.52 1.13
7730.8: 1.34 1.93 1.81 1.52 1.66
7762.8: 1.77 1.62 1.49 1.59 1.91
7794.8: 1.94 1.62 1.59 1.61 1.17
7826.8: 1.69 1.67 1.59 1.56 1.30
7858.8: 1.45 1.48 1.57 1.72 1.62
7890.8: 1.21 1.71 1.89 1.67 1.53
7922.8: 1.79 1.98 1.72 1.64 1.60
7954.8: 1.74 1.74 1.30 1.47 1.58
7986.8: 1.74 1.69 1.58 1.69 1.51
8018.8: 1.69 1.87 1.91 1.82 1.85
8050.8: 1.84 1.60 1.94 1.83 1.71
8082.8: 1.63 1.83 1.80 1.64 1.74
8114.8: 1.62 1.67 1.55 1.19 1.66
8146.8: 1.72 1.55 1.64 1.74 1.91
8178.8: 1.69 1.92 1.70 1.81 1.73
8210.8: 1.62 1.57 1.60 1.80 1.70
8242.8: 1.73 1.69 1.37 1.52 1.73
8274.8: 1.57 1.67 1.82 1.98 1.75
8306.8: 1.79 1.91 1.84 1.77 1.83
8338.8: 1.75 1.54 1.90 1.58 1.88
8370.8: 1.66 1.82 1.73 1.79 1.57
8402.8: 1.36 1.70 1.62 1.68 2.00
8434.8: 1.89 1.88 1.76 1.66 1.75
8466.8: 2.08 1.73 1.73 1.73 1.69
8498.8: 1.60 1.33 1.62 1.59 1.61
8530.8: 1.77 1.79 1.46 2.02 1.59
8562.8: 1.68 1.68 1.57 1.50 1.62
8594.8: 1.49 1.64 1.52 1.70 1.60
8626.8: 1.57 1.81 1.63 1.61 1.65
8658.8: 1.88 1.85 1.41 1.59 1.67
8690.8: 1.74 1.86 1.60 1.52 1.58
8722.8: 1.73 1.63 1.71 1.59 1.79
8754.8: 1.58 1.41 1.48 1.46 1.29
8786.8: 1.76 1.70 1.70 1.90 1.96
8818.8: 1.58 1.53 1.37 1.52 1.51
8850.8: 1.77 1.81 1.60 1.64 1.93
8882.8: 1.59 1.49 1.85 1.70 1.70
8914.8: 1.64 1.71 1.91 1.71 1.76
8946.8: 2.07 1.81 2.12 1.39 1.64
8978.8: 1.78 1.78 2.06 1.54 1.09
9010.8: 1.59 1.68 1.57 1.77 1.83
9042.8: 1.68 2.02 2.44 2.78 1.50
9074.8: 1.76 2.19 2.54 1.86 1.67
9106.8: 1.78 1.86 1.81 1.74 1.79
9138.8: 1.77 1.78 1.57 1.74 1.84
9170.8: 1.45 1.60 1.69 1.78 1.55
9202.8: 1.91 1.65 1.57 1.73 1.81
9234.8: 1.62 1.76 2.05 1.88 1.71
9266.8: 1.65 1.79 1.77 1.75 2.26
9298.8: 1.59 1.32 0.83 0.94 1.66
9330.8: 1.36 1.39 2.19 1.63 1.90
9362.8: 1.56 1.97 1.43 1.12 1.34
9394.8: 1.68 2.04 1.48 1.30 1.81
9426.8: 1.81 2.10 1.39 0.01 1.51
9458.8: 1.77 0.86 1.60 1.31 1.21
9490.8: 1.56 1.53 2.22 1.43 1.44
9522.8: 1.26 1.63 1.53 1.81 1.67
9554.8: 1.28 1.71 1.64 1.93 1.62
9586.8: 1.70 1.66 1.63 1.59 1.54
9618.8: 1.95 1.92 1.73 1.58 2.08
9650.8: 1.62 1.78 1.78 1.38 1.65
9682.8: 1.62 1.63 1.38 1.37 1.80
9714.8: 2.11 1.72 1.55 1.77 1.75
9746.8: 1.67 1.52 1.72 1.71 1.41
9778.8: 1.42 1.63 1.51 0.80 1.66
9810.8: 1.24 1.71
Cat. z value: 0.380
